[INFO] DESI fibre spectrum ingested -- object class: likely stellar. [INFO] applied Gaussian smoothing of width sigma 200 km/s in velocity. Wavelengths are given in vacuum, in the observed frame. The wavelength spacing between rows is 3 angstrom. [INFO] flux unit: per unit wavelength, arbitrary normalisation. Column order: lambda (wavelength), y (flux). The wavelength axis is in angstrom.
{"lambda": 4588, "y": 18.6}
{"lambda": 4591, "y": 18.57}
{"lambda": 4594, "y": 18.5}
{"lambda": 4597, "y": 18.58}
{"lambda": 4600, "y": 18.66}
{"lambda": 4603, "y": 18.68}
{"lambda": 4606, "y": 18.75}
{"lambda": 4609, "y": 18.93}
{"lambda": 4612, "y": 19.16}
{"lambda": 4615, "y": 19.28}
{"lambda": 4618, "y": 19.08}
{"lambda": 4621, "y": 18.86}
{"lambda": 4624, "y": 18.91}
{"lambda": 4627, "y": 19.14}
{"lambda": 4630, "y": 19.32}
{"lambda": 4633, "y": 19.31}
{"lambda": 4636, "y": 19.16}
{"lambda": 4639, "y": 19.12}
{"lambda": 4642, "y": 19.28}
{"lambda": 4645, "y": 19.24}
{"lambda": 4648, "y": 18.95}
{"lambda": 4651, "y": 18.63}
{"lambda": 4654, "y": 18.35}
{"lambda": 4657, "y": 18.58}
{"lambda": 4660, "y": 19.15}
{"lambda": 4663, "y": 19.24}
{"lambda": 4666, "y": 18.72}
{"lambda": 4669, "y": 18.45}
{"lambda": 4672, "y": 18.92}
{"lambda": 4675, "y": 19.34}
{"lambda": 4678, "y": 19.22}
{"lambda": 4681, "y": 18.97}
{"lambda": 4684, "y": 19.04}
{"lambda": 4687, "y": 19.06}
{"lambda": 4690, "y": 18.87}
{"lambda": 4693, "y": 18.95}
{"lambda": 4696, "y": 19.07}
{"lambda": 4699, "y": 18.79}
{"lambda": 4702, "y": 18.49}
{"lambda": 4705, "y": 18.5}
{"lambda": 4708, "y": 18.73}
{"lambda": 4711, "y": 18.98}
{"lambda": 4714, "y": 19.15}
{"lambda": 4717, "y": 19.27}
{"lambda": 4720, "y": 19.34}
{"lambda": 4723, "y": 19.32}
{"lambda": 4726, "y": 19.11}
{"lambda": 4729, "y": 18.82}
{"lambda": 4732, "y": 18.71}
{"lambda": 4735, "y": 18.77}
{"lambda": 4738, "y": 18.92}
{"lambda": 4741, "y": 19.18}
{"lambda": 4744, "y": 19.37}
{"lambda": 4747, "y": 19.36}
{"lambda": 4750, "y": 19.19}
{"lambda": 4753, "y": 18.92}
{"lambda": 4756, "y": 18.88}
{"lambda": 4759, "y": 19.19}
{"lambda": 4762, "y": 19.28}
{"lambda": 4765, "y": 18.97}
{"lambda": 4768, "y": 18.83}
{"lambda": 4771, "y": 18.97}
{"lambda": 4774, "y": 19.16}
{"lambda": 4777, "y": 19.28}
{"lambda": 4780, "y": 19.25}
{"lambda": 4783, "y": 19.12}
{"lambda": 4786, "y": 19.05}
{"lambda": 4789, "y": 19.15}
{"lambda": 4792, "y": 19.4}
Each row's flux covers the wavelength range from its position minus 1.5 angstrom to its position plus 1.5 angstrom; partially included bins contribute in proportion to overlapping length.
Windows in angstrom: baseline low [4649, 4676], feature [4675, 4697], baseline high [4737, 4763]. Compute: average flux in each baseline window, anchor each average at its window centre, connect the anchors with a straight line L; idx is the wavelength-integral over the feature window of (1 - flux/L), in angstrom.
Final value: -0.17 angstrom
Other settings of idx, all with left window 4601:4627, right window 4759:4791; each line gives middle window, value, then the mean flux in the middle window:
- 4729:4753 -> 0.05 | 19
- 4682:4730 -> 0.20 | 19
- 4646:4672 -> 0.31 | 18.8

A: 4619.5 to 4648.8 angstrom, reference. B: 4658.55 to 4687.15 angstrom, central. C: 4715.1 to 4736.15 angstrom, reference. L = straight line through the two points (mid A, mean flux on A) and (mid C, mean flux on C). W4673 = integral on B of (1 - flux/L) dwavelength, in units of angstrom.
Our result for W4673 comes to 0.1 angstrom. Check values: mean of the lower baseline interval 19.1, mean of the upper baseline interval 19.1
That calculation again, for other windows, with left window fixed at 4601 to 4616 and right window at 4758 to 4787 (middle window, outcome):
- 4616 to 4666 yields -0.1 angstrom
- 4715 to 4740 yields 0.0 angstrom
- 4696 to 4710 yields 0.3 angstrom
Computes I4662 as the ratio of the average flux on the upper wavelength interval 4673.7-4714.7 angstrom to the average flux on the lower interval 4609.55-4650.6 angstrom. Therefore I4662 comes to 1.0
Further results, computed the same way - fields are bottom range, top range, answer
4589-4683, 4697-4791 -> 1.01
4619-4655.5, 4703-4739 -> 1.00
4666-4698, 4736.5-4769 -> 1.01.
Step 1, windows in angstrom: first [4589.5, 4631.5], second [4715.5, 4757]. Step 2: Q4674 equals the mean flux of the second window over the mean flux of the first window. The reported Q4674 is 1.01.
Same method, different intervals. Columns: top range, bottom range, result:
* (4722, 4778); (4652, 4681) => 1.01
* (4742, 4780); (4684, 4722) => 1.01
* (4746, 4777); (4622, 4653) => 1.00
